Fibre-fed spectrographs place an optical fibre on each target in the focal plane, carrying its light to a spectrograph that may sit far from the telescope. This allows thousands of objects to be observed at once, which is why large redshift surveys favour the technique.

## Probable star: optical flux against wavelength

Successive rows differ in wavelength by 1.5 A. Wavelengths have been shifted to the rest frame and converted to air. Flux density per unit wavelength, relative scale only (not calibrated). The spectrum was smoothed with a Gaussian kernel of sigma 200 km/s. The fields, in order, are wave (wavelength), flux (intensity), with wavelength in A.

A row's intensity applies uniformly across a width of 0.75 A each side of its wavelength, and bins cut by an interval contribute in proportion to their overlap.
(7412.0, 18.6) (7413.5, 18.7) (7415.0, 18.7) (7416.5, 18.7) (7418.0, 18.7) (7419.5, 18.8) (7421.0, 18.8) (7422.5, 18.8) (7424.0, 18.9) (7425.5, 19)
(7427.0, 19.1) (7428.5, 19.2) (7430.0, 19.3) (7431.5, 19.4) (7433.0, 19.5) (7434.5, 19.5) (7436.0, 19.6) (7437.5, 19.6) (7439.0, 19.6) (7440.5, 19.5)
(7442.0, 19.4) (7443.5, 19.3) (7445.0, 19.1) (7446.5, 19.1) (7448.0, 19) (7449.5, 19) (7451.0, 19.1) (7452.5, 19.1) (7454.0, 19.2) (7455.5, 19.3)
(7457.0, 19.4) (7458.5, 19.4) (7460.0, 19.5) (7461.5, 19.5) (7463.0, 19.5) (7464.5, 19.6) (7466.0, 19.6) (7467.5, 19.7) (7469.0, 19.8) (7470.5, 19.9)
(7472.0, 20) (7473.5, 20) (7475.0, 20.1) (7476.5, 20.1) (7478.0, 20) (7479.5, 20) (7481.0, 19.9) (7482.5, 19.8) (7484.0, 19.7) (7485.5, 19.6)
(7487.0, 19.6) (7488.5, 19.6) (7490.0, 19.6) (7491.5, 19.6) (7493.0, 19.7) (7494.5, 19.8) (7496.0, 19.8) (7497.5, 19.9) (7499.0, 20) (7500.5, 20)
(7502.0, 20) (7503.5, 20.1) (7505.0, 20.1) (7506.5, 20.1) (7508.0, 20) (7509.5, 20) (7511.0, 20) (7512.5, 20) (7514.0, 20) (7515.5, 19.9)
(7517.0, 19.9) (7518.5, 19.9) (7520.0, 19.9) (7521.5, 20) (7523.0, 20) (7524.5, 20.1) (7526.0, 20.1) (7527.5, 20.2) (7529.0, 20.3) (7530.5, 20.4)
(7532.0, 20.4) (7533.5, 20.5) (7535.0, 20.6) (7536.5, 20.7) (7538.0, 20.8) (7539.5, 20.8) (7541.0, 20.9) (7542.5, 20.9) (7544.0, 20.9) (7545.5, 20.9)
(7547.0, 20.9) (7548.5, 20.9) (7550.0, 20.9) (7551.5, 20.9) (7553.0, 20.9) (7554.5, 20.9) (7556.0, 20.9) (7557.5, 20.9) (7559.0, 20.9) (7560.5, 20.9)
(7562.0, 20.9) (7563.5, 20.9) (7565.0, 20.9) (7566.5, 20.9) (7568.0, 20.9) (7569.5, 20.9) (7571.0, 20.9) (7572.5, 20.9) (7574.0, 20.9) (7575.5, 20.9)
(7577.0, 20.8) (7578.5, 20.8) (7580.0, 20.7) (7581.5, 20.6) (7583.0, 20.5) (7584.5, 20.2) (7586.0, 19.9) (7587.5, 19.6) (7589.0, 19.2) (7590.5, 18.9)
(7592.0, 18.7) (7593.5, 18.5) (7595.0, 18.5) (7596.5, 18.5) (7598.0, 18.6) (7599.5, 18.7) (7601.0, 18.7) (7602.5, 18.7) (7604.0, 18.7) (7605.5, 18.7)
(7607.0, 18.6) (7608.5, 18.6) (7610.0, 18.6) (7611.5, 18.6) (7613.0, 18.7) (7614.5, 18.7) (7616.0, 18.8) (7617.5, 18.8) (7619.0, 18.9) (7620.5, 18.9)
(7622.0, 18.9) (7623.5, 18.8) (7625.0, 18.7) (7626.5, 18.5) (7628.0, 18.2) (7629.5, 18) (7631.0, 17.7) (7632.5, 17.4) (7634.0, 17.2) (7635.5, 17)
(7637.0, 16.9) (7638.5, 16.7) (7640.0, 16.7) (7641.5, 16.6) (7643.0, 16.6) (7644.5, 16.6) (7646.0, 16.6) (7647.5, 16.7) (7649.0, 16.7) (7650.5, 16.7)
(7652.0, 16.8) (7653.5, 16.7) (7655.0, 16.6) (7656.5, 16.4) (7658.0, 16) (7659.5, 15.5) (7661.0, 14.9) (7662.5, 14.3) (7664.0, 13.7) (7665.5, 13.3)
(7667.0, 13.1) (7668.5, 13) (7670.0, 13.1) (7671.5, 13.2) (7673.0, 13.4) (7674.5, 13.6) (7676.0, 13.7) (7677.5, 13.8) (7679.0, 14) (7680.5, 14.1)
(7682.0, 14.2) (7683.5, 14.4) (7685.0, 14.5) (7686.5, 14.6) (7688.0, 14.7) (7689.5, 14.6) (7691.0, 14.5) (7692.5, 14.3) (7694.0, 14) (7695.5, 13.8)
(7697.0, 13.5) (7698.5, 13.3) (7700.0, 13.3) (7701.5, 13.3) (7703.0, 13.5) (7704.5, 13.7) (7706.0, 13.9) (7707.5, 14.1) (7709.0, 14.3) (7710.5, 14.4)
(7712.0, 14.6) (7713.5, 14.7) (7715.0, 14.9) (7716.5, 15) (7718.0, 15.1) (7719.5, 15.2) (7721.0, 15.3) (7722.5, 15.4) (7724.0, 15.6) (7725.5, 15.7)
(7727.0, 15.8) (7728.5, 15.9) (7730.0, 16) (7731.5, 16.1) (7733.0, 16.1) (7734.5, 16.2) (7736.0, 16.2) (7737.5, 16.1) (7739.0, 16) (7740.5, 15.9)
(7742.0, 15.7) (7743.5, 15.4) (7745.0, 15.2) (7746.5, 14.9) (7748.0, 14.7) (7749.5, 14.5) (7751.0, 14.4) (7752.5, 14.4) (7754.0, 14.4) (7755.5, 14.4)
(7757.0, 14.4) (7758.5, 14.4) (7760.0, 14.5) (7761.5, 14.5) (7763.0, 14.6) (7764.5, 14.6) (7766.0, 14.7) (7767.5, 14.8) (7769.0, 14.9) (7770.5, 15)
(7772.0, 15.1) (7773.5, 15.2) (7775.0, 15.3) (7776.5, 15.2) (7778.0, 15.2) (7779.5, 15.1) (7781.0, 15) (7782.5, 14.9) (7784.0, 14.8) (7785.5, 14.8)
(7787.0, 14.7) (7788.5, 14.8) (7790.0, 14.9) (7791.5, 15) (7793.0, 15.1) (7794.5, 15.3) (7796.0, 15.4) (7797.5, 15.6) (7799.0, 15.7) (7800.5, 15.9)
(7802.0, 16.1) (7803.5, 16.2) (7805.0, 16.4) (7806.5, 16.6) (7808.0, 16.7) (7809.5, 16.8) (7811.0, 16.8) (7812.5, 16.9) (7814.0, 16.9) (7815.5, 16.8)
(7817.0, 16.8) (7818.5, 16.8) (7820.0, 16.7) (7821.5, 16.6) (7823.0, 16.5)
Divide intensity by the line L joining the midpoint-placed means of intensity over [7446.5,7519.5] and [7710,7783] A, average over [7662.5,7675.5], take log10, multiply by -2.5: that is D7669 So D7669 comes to 0.23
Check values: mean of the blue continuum 19.7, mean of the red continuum 15.1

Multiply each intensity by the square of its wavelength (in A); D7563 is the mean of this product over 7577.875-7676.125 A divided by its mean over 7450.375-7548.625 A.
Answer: 0.90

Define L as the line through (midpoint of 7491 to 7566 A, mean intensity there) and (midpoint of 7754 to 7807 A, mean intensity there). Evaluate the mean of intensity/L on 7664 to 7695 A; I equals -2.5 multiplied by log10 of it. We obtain 0.23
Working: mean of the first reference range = 20.4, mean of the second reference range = 15.1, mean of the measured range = 13.9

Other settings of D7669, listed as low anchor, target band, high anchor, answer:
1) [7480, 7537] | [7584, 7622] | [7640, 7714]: -0.113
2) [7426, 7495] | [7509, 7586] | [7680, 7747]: -0.151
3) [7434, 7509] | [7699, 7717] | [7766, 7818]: 0.180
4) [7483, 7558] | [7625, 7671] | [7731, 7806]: 0.096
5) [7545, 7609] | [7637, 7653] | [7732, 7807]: 0.104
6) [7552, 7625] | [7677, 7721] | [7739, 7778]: 0.164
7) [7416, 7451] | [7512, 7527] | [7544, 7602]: -0.007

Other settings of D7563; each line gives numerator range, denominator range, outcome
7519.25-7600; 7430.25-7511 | 1.06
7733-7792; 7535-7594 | 0.77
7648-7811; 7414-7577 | 0.80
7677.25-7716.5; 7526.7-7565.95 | 0.71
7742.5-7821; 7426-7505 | 0.85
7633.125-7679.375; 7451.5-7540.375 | 0.81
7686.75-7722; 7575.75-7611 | 0.76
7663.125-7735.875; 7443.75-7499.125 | 0.78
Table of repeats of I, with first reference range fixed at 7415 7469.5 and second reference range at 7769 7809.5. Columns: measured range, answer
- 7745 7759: 0.09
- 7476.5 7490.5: -0.06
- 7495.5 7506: -0.08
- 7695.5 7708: 0.20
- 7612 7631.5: -0.08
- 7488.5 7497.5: -0.06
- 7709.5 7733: 0.06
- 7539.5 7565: -0.16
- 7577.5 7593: -0.13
